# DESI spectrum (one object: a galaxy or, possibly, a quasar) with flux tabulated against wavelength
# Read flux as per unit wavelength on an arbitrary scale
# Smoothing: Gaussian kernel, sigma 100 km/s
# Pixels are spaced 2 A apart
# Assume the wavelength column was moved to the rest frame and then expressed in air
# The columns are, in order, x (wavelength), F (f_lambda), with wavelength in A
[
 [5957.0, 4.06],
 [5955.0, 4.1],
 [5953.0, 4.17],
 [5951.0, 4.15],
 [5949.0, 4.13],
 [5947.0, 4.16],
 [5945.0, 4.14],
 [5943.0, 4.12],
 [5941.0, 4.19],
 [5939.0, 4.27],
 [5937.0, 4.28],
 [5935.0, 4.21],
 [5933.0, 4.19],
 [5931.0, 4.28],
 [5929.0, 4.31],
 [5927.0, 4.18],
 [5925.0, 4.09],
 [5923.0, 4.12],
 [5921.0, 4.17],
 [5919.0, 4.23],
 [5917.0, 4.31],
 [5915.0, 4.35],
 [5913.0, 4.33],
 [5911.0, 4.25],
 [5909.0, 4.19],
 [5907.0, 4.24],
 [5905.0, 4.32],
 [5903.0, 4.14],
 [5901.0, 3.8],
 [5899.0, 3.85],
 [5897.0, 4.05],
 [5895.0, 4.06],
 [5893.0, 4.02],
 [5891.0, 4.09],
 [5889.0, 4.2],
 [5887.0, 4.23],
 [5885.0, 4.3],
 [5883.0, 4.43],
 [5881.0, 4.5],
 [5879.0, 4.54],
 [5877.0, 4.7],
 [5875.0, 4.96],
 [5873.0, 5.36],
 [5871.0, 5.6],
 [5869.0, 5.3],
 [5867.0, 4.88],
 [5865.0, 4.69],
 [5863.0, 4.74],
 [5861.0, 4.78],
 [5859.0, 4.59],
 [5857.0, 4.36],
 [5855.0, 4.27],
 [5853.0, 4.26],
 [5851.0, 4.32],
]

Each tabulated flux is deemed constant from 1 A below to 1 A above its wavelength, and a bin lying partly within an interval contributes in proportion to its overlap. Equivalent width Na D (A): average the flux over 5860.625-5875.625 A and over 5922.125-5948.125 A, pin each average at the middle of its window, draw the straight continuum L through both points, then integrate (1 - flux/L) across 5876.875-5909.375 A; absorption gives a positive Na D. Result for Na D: 3.6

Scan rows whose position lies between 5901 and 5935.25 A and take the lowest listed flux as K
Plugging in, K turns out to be 3.8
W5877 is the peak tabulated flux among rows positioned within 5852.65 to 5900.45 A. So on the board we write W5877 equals 5.6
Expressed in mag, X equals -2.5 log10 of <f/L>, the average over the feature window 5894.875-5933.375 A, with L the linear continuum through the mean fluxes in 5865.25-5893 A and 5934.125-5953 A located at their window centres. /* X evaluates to 0.06 mag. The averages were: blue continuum 4.67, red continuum 4.18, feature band 4.18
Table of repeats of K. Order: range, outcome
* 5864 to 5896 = 4.02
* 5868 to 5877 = 4.7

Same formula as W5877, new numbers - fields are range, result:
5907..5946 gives 4.35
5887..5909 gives 4.32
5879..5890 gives 4.54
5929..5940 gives 4.31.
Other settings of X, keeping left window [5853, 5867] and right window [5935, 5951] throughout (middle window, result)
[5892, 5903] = 0.11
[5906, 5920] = 0.01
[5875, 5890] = 0.00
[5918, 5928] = 0.03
